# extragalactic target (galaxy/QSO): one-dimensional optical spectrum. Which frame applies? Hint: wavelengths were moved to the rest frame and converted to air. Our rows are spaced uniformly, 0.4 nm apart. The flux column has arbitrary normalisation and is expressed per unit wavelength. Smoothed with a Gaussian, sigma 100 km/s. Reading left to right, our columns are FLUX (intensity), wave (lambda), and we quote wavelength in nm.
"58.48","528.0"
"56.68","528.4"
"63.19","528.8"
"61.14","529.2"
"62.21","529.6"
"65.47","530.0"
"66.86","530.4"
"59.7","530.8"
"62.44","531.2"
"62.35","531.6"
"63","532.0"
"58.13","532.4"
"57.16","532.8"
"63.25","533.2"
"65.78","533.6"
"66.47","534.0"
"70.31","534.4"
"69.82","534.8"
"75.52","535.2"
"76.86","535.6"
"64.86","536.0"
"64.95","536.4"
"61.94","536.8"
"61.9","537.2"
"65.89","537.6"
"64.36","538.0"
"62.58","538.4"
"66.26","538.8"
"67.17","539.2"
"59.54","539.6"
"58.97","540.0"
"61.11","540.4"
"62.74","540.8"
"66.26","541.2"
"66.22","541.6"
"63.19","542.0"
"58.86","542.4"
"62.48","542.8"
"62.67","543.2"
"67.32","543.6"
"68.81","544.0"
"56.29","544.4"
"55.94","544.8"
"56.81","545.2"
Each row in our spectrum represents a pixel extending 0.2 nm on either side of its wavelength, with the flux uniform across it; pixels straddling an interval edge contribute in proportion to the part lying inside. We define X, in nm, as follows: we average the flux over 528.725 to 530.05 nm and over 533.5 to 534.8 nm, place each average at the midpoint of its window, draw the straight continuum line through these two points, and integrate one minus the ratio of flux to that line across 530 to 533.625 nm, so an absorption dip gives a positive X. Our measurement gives 0.18 nm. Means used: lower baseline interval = 62.7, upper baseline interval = 68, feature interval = 62.1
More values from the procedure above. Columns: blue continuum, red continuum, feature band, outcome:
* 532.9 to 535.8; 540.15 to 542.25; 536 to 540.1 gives 0.17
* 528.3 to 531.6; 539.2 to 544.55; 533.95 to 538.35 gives -0.33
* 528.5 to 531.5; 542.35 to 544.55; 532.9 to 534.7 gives -0.09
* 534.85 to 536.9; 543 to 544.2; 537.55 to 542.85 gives 0.34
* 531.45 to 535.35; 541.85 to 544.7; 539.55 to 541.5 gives 0.03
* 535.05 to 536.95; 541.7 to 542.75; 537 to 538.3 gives 0.06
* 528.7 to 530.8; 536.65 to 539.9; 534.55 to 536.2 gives -0.21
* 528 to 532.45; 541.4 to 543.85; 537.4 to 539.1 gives -0.05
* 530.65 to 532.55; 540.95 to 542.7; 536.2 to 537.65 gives -0.02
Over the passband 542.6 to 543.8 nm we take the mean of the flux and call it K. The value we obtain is 64.2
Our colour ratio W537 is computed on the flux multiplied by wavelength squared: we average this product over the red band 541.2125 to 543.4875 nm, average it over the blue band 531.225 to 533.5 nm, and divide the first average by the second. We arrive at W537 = 1.07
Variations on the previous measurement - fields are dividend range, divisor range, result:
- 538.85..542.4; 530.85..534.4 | 1.04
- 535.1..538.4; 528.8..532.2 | 1.08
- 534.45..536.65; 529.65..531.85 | 1.13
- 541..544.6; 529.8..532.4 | 1.06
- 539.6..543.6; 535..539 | 0.96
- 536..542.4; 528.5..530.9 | 1.04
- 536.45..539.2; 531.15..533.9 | 1.06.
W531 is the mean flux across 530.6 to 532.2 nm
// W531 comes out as 61.9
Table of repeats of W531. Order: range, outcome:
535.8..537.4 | 63.4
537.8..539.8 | 64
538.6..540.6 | 62.6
